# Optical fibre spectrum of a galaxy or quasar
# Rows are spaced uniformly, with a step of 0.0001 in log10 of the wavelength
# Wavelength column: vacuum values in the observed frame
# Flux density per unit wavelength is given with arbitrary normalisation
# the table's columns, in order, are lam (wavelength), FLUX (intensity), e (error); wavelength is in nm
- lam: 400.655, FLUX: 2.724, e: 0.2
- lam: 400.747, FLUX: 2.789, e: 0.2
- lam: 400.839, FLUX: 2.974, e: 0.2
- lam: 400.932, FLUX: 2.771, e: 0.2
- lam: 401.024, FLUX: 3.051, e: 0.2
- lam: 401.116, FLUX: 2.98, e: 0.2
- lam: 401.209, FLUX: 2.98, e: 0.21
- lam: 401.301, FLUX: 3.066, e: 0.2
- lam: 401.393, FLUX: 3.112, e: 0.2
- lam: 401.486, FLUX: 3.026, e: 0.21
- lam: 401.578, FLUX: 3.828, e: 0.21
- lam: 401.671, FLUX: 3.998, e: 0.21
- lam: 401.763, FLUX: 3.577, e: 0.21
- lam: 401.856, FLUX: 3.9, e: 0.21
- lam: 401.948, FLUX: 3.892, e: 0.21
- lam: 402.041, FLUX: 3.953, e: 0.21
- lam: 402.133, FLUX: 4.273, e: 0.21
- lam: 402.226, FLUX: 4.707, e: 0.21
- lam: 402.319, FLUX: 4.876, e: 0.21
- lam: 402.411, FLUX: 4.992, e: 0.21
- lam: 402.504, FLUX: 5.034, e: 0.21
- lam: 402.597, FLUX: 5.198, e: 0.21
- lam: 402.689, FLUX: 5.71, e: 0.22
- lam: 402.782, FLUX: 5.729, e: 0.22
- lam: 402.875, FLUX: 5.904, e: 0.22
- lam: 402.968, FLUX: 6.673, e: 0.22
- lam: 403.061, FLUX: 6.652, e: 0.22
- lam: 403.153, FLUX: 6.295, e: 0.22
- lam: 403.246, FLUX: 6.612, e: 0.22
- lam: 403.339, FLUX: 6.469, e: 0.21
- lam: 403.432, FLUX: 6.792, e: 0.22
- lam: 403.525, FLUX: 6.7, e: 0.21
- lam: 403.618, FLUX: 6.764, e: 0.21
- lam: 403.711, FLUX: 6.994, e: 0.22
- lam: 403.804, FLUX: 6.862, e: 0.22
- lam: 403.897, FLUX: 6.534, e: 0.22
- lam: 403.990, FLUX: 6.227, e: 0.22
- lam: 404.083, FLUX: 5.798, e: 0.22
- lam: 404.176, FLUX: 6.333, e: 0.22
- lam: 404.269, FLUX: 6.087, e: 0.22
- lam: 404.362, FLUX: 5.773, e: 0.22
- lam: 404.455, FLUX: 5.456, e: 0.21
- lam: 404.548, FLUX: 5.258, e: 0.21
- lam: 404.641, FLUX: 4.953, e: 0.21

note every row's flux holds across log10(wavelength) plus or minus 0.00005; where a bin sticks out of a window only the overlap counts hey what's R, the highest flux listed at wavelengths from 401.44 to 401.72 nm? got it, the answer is 3.998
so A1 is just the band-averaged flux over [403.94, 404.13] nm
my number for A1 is 6.03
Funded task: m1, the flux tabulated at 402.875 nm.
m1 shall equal 5.904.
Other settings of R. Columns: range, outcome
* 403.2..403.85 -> 6.994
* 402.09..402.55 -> 5.034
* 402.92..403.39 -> 6.673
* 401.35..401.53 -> 3.112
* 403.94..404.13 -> 6.227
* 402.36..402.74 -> 5.71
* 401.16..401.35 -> 3.066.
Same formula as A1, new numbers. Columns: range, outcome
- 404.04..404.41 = 6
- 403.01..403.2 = 6.49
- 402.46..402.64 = 5.11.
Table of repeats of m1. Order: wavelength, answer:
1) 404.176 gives 6.333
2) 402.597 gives 5.198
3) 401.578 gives 3.828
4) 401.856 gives 3.9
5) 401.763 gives 3.577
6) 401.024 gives 3.051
